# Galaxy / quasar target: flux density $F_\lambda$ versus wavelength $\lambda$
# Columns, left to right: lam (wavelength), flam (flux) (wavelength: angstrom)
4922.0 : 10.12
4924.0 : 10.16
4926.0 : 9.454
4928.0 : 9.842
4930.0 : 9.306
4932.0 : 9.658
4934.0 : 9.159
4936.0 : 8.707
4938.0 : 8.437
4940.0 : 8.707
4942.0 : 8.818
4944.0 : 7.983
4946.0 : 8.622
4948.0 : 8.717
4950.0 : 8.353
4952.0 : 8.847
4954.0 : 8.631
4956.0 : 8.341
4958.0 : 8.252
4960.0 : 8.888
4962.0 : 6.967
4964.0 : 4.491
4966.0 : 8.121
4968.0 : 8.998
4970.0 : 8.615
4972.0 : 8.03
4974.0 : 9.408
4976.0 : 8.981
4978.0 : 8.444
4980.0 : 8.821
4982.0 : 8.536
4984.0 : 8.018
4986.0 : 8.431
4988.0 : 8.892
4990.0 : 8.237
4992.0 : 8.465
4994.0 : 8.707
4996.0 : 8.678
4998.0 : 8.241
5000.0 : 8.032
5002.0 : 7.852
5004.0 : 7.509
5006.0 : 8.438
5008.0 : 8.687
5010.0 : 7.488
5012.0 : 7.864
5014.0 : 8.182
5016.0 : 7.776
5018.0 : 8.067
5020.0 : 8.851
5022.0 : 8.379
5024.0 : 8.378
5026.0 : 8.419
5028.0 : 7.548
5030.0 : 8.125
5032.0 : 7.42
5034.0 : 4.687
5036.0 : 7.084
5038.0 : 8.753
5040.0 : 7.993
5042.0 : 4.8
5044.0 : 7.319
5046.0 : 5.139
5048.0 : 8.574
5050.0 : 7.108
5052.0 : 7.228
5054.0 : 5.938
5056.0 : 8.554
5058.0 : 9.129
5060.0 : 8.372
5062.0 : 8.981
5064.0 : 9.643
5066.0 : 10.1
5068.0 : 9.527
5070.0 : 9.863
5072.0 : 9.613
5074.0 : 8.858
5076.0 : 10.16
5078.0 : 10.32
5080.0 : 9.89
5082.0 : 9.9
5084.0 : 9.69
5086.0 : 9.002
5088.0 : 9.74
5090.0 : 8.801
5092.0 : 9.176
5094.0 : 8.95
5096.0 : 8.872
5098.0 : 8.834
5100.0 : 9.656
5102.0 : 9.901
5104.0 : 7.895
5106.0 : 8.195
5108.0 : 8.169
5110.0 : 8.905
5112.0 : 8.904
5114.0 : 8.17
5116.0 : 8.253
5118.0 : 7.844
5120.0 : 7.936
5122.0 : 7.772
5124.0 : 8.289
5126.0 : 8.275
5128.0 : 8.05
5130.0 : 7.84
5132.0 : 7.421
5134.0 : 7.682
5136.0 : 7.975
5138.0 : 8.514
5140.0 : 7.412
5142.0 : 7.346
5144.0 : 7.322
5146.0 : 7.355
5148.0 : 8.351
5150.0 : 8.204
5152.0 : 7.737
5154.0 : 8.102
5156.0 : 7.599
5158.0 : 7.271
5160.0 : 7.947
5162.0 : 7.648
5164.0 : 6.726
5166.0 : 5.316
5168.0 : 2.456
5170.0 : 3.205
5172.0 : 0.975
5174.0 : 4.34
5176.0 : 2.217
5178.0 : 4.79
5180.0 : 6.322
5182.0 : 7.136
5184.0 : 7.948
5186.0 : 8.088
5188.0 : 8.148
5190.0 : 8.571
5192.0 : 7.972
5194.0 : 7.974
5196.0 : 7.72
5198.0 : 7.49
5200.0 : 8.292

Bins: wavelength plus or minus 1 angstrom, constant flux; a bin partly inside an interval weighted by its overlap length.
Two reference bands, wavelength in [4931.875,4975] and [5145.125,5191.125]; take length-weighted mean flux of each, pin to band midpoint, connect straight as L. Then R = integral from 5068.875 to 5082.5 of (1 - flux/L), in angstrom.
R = -4.8 angstrom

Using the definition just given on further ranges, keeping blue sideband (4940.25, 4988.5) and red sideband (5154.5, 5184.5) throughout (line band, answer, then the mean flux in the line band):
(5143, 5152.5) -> -3.3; 7.8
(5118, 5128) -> -3.2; 8.04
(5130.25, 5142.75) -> -3.8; 7.74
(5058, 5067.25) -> -3.1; 9.27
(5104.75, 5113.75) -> -3.1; 8.49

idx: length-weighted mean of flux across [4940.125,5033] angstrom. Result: 8.26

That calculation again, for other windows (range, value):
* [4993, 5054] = 7.68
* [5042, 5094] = 8.75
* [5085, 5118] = 8.81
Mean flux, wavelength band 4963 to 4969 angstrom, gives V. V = 7.2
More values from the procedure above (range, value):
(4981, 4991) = 8.42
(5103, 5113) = 8.41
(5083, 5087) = 9.35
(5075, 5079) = 10.2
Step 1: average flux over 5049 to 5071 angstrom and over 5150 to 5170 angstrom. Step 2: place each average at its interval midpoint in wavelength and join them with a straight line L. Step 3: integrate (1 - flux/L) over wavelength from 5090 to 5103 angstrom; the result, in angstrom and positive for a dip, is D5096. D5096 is -2.2 angstrom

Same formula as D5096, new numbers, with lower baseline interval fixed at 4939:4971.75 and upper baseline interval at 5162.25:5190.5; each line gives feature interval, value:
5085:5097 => -4.7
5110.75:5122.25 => -3.7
